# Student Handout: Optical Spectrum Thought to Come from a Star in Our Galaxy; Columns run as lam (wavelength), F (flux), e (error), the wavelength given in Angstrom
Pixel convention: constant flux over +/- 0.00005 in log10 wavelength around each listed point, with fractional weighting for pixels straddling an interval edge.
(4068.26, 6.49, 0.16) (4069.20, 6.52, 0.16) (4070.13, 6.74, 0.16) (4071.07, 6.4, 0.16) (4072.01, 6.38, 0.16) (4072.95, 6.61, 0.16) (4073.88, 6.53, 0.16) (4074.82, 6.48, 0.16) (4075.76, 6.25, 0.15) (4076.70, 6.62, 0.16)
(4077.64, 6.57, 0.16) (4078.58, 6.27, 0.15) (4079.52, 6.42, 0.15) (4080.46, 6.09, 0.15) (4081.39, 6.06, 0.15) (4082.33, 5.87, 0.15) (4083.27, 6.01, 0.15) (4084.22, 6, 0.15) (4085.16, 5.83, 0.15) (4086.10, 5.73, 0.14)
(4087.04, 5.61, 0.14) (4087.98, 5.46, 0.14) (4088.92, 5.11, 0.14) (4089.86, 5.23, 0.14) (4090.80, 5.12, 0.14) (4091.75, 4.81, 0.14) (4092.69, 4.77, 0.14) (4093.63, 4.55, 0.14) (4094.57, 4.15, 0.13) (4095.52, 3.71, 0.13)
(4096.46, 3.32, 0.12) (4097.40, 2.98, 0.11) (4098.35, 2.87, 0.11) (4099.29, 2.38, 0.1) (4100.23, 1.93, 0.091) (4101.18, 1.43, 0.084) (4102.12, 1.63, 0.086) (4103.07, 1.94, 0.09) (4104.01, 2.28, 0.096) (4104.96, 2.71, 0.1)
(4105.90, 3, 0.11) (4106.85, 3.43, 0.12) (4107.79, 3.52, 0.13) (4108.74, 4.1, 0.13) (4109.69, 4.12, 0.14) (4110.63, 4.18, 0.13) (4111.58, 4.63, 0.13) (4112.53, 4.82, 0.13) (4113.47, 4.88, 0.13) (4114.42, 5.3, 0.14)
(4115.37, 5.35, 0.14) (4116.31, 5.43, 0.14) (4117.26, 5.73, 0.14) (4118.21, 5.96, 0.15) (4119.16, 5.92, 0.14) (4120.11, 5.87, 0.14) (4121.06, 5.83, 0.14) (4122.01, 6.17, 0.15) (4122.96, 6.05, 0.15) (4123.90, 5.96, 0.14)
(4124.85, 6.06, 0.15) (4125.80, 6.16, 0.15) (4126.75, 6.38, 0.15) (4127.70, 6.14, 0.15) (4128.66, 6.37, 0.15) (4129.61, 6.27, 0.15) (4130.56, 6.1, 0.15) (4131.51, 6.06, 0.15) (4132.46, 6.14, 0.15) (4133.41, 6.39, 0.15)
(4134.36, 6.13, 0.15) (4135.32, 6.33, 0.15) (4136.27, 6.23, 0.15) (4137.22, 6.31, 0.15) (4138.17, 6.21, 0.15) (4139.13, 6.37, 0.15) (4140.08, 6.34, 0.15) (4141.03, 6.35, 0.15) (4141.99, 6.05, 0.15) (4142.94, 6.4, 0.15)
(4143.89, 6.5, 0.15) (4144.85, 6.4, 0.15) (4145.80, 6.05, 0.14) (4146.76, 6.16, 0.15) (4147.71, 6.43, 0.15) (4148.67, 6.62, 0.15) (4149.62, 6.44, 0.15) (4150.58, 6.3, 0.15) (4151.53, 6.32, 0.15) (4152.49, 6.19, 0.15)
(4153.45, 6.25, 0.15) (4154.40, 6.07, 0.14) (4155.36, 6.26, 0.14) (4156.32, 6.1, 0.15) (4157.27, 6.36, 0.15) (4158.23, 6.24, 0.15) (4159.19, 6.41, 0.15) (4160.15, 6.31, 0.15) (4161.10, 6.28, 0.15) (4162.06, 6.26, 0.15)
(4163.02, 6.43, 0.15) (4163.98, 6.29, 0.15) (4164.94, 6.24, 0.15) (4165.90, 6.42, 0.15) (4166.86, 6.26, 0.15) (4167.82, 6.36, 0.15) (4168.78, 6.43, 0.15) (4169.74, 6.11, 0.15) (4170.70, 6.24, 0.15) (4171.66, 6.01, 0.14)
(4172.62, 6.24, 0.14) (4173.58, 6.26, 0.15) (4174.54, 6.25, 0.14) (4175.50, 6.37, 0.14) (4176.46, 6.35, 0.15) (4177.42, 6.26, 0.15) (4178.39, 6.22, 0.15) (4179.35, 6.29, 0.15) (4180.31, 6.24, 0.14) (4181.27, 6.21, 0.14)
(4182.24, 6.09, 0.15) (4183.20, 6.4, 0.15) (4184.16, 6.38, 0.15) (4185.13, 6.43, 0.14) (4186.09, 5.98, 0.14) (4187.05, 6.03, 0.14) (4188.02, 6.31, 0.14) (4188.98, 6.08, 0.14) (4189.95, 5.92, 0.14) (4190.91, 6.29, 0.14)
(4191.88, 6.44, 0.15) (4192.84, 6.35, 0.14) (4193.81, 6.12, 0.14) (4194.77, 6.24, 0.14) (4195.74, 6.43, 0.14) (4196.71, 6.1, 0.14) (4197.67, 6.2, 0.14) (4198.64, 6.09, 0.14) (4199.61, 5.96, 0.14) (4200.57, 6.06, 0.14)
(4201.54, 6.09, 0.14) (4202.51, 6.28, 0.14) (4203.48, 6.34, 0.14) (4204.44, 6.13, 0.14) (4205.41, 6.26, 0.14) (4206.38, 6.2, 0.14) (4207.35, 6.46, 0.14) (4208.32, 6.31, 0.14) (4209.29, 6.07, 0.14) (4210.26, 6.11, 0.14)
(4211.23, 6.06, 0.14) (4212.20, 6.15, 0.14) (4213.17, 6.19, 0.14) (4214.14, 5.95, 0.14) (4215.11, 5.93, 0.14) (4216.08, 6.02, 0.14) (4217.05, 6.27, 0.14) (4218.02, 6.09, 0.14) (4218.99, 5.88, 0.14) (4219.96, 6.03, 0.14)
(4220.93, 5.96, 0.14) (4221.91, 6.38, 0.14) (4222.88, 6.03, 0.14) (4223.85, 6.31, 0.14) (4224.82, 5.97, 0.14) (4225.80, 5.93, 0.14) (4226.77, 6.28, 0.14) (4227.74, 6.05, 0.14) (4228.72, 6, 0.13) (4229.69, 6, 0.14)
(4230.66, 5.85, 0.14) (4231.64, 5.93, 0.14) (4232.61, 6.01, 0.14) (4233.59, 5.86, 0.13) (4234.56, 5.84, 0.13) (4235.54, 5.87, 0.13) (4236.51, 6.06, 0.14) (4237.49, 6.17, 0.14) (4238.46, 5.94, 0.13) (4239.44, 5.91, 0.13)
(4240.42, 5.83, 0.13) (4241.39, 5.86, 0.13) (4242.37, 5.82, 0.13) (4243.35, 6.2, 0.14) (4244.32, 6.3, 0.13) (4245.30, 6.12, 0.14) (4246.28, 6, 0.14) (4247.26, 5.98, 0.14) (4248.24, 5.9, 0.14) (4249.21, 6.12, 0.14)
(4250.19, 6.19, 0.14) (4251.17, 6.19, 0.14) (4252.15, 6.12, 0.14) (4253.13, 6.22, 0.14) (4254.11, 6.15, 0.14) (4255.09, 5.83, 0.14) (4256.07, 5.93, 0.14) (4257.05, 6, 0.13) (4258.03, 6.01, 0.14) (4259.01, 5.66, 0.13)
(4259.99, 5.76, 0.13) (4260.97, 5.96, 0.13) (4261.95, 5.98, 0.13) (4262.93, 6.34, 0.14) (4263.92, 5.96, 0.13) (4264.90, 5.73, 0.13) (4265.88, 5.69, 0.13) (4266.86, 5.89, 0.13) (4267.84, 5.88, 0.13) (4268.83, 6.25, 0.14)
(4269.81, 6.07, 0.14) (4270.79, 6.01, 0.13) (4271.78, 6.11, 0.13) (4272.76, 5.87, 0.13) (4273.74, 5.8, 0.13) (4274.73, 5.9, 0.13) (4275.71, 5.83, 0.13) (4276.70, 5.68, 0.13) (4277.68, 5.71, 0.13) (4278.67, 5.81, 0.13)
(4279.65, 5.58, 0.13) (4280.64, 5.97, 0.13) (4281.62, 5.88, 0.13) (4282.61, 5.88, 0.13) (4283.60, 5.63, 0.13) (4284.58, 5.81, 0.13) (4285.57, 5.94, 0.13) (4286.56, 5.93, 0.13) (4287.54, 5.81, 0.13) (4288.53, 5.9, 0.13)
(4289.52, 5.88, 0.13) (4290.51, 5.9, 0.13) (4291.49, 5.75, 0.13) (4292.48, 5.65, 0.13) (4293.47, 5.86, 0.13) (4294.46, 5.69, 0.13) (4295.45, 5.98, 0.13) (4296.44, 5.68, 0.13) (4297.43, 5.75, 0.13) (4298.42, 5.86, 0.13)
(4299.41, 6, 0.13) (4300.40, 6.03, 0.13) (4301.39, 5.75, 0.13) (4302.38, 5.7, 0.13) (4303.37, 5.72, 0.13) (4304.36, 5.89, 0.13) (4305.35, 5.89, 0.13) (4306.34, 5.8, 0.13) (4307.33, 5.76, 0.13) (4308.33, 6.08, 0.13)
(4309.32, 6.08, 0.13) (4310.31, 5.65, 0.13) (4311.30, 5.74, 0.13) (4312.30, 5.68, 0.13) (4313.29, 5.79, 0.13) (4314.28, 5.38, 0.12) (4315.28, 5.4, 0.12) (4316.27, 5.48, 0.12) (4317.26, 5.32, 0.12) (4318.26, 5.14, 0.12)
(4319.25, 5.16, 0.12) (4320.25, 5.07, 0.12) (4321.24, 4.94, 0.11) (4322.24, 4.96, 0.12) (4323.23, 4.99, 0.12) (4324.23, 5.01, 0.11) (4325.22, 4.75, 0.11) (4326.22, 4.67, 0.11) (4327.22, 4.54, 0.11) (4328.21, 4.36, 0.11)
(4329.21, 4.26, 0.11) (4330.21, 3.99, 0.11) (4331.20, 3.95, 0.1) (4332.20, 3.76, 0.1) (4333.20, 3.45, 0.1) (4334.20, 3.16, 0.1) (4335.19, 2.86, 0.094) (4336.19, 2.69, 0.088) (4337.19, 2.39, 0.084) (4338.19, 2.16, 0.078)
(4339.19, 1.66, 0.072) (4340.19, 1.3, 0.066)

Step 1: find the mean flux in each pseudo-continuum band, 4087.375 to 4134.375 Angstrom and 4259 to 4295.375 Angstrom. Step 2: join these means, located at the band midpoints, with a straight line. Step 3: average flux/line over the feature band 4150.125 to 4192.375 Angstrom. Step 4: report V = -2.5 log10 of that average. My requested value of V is -0.22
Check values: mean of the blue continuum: 4.69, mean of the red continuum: 5.87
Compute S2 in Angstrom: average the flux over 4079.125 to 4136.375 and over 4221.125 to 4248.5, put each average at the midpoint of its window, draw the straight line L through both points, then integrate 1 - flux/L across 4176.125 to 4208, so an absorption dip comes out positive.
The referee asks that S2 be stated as -3.2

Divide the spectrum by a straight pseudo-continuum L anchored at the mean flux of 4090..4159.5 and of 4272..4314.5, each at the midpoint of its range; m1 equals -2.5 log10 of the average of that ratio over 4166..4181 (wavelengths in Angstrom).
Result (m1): -0.16 mag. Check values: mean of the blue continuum 5.25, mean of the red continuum 5.82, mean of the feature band 6.27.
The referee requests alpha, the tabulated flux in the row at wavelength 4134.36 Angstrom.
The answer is 6.13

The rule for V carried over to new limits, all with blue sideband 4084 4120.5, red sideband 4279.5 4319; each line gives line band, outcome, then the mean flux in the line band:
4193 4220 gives -0.22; 6.15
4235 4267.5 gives -0.11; 5.99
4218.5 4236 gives -0.16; 6.01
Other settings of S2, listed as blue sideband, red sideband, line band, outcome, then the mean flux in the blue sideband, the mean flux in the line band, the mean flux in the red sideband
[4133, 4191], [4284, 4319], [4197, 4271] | -0.5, 6.27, 6.05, 5.76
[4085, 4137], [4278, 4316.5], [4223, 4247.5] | -2.4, 4.81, 6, 5.8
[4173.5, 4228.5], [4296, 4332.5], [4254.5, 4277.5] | -1.0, 6.17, 5.92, 5.3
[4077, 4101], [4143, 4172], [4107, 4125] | 0.8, 4.88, 5.21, 6.29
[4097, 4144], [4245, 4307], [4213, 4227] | -1.2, 5.03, 6.08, 5.9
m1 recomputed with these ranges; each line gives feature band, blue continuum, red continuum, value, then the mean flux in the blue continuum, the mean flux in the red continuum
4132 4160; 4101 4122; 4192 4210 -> -0.25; 4.27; 6.21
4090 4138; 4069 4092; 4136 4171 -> 0.28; 6.03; 6.3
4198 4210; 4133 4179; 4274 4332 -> -0.03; 6.29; 5.51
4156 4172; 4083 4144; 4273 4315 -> -0.20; 5.02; 5.81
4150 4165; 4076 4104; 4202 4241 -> -0.17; 4.61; 6.07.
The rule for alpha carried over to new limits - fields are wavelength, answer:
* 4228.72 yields 6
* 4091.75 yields 4.81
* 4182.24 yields 6.09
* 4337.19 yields 2.39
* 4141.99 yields 6.05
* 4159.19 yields 6.41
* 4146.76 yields 6.16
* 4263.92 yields 5.96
